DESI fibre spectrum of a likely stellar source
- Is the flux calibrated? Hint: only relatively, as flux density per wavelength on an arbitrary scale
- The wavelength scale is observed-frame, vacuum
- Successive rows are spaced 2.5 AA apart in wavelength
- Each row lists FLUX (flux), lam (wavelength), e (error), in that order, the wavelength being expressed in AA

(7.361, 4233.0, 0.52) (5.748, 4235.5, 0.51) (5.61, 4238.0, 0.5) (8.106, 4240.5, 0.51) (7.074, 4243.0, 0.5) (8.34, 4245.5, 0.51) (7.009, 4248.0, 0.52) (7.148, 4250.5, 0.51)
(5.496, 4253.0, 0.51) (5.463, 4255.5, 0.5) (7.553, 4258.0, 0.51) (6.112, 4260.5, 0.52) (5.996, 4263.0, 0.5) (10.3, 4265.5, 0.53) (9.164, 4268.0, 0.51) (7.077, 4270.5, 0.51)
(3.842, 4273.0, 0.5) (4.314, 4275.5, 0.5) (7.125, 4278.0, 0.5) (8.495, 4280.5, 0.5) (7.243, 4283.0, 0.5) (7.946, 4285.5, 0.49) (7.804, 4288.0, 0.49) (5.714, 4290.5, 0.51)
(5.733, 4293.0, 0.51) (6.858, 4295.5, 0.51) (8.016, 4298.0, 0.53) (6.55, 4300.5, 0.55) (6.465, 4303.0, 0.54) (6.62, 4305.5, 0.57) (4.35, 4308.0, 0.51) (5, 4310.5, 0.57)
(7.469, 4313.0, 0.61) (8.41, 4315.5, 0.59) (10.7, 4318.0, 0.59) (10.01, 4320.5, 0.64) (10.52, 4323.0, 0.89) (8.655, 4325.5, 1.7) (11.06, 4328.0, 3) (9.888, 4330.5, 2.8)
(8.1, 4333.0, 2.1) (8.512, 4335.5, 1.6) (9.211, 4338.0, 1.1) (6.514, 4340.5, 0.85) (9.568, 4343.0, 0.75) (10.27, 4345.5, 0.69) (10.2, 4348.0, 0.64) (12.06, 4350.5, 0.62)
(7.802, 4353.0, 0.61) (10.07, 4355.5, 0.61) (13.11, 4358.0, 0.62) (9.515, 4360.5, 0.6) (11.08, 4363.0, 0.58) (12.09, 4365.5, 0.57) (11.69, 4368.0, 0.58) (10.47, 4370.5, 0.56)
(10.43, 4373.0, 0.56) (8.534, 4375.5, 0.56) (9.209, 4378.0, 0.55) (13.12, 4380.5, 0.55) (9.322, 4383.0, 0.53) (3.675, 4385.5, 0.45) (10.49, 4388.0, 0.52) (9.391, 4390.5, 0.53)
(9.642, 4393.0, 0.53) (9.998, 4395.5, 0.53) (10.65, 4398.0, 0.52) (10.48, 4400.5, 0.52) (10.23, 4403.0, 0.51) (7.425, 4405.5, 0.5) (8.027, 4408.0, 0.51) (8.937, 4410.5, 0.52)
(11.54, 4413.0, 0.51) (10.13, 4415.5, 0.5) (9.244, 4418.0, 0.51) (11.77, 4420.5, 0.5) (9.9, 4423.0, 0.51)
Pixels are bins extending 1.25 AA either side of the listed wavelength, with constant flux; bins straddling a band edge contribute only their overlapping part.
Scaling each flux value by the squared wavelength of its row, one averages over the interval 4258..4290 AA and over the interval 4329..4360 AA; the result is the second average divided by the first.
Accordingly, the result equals 1.4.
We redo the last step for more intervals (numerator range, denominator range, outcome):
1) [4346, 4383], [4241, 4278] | 1.64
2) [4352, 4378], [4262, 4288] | 1.51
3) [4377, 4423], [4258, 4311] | 1.51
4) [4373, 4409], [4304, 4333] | 1.15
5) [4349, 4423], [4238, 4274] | 1.51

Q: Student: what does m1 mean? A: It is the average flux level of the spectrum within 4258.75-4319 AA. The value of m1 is 6.96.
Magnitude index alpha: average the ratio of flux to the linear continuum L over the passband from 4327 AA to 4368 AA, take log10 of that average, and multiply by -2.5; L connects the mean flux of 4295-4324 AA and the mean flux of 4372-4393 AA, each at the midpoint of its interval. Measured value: -0.178 mag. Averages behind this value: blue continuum 7.57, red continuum 9.28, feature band 9.99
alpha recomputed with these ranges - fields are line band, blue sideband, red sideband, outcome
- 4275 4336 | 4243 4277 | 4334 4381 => 0.09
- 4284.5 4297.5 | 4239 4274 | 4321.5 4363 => 0.18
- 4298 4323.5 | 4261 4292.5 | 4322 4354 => 0.12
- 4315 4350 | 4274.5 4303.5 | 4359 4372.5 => -0.04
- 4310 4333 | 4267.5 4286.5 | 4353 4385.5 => -0.08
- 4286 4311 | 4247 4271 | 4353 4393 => 0.26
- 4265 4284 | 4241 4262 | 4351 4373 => 0.08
